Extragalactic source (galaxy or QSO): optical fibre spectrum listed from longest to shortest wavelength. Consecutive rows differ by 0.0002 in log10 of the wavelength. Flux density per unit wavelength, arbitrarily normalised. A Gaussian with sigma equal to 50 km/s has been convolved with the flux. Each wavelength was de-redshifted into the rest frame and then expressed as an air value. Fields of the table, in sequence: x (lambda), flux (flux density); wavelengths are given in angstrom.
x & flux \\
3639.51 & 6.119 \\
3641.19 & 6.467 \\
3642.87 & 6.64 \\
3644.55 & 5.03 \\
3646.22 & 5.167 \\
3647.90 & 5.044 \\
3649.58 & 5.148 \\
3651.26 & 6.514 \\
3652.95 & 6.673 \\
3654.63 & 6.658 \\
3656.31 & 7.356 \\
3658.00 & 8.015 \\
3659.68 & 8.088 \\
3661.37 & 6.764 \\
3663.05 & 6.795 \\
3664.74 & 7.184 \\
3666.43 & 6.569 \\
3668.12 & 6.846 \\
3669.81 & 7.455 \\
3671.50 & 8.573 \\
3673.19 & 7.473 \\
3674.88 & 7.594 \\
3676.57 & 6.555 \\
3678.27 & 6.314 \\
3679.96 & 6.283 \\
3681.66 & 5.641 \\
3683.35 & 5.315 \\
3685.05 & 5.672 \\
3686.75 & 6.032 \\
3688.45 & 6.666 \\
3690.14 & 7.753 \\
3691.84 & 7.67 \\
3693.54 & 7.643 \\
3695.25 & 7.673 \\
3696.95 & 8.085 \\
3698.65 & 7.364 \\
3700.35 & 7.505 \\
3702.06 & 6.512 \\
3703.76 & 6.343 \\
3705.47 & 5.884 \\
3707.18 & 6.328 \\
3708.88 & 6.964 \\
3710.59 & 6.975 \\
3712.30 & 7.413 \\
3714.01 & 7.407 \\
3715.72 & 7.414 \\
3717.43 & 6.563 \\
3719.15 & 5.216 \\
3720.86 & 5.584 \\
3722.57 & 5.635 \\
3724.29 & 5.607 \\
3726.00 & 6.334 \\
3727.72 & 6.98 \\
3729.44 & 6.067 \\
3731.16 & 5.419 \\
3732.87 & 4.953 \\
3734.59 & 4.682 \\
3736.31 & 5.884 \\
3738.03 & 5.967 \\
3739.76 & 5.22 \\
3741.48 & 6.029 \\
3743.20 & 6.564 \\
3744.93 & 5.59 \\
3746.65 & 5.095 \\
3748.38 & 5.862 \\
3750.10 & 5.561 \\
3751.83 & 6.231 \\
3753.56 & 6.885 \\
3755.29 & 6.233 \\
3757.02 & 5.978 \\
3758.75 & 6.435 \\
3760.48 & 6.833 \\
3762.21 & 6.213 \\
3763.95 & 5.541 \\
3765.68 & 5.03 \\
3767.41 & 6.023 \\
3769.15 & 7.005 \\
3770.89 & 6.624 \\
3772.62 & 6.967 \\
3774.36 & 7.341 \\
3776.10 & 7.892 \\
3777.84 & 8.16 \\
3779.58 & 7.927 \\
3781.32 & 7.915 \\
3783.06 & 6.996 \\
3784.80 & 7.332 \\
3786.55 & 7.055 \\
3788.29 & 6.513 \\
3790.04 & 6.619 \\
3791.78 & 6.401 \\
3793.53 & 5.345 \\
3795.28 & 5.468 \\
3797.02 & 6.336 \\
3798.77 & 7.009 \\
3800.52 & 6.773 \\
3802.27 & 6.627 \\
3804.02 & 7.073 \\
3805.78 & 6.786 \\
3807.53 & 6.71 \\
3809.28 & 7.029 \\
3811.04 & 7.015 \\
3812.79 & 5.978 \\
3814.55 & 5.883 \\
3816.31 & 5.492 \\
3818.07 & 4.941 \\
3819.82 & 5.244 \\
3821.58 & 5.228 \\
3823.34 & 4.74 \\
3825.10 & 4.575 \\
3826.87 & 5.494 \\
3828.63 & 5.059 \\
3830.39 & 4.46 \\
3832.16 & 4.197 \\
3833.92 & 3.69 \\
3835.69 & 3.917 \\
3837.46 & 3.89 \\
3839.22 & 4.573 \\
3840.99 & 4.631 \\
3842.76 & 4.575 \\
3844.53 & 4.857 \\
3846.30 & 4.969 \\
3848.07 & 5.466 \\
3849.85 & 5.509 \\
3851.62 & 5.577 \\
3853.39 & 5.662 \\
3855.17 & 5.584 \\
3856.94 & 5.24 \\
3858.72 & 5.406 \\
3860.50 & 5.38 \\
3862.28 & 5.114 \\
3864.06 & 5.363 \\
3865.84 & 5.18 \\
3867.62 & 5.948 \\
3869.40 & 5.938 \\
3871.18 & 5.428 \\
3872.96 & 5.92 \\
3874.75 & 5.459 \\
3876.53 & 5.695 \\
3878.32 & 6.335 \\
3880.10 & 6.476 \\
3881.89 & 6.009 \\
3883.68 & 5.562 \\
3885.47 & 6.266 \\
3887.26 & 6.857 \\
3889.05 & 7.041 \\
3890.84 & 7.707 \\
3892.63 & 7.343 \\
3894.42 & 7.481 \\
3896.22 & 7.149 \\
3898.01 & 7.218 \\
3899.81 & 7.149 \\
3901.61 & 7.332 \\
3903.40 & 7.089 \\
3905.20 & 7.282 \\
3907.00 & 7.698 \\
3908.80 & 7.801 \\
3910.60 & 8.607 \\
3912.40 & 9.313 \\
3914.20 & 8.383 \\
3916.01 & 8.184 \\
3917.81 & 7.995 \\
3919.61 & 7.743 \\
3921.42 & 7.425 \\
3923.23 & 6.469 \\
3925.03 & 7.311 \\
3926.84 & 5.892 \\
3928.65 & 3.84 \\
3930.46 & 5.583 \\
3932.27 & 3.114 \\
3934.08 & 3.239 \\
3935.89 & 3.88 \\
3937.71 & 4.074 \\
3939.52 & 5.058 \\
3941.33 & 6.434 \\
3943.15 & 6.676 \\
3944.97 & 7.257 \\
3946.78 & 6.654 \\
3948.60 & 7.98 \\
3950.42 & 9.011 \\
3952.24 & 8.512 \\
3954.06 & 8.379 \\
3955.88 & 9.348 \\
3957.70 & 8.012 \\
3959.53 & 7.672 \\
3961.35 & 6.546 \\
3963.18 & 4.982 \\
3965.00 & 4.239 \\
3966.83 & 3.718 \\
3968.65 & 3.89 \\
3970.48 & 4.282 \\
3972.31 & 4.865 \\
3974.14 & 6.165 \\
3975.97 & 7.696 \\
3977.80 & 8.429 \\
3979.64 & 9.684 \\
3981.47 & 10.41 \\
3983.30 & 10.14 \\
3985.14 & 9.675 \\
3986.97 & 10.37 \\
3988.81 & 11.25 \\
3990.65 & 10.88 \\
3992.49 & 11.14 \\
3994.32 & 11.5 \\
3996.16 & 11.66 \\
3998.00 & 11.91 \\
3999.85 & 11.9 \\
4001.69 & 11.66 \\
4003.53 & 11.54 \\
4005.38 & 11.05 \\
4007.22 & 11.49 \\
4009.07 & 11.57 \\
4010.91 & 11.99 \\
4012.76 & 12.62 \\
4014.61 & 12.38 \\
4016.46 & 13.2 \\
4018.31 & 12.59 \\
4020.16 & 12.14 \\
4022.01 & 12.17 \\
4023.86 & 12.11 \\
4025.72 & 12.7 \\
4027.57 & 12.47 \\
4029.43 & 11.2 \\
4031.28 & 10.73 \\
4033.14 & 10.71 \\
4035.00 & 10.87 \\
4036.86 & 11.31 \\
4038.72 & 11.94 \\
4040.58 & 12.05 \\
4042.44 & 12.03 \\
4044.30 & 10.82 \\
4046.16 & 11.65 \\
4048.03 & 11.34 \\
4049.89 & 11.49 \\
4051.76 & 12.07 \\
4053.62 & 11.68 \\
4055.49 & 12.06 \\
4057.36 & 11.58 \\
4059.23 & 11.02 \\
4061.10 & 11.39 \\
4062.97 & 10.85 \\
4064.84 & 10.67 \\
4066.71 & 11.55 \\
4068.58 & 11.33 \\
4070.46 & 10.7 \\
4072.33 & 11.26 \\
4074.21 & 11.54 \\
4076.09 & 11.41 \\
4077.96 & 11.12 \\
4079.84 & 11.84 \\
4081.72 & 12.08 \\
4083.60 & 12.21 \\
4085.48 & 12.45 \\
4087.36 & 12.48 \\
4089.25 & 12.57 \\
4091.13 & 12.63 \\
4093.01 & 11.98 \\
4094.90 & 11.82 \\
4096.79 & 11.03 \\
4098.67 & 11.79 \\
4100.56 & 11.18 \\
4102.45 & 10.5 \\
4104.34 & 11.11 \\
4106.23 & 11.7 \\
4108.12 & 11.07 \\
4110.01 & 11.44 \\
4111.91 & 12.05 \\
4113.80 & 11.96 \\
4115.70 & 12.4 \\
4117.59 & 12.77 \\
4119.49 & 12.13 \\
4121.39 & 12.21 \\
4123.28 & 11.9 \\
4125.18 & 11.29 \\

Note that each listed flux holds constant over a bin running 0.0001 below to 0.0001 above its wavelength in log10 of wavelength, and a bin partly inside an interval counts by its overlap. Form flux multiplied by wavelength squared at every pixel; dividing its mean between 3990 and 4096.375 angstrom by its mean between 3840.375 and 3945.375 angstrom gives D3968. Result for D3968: 2.04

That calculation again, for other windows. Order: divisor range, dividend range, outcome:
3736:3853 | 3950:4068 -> 1.94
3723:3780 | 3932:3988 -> 1.23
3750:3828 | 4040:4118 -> 2.11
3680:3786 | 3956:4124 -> 1.97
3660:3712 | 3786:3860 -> 0.86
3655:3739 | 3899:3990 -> 1.21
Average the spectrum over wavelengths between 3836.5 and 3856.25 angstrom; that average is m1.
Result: 5.03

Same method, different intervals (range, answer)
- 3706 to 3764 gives 6.11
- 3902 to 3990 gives 7.06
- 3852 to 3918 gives 6.62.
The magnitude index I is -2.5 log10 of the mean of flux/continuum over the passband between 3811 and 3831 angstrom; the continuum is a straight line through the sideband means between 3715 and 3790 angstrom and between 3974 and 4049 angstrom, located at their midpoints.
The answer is 0.40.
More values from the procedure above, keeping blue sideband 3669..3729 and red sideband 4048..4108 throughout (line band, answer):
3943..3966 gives 0.336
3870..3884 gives 0.465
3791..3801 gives 0.275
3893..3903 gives 0.267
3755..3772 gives 0.216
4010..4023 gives -0.154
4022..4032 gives -0.093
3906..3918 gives 0.143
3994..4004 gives -0.112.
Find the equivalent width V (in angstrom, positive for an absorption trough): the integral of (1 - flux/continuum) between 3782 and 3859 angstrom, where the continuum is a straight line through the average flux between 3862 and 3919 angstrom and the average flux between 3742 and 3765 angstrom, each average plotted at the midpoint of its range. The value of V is 9.52 angstrom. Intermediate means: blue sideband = 6.07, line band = 5.64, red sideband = 6.85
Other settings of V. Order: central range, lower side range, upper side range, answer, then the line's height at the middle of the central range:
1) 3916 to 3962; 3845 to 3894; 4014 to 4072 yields 9.0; 8.18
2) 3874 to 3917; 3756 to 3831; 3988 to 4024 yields 8.8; 8.97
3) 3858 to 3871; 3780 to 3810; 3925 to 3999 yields 2.8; 6.99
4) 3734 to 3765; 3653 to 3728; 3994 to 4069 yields 7.0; 7.67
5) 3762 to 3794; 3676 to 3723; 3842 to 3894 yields -2.8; 6.27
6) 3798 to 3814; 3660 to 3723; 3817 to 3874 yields -3.6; 5.51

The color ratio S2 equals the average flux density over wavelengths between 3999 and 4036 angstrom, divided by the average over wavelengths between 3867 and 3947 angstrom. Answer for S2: 1.82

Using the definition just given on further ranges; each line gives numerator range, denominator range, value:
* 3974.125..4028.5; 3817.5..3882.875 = 2.17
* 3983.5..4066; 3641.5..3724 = 1.73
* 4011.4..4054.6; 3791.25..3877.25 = 2.16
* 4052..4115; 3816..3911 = 2.00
